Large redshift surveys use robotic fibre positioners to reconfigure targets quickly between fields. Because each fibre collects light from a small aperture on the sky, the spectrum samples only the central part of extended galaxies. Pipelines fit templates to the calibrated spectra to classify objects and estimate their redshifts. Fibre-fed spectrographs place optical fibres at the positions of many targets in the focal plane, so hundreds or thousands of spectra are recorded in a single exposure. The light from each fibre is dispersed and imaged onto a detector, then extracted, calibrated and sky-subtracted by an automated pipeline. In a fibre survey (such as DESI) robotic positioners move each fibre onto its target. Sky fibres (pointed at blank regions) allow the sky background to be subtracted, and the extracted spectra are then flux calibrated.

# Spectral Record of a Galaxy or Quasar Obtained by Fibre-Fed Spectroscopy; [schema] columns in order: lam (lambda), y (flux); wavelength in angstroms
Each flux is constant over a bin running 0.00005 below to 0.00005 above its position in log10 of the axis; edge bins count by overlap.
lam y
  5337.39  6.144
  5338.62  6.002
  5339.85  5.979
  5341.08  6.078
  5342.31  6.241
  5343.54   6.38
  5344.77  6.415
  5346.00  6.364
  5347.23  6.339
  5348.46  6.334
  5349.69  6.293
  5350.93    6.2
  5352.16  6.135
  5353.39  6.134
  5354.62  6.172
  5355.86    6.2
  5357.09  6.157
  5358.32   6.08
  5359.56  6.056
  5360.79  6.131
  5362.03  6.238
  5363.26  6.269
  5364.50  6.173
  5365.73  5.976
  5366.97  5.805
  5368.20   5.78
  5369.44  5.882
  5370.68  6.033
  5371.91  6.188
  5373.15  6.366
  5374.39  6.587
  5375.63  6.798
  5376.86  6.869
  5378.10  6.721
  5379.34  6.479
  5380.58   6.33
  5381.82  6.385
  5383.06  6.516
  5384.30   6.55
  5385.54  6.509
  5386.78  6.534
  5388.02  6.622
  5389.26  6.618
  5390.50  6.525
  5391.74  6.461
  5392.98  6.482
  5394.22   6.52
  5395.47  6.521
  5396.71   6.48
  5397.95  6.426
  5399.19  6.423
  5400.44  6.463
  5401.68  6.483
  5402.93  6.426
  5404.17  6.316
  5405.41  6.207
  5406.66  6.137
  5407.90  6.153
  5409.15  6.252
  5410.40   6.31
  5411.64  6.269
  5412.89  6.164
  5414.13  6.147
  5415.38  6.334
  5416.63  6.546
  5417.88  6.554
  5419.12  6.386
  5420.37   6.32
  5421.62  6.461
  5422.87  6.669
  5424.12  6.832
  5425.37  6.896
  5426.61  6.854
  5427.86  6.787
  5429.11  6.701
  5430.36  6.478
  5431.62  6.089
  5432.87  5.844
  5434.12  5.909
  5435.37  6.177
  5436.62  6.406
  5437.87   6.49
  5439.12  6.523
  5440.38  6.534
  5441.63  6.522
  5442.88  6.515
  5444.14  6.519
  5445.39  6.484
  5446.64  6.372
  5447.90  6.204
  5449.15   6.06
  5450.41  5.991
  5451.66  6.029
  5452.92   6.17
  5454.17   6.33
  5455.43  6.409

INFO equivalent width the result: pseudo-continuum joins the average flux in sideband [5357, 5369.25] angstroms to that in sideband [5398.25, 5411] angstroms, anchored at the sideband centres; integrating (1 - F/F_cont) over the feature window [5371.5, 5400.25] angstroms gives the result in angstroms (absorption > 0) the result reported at -1.5 angstroms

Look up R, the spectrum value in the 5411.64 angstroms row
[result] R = 6.269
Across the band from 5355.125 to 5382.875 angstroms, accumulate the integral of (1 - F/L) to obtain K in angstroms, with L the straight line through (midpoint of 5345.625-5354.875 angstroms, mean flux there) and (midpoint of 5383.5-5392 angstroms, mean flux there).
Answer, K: 0.64 angstroms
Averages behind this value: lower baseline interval 6.25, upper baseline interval 6.55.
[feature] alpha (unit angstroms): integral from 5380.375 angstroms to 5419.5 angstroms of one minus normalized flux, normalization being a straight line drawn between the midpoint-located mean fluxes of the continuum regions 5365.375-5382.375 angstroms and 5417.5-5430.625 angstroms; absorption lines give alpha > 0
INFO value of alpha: 0.4 angstroms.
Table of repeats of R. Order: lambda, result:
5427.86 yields 6.787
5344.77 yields 6.415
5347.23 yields 6.339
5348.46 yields 6.334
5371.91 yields 6.188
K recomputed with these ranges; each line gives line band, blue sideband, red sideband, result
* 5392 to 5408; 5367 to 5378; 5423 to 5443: 0.0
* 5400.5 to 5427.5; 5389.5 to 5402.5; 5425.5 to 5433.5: 0.3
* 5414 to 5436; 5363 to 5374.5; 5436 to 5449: -0.3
